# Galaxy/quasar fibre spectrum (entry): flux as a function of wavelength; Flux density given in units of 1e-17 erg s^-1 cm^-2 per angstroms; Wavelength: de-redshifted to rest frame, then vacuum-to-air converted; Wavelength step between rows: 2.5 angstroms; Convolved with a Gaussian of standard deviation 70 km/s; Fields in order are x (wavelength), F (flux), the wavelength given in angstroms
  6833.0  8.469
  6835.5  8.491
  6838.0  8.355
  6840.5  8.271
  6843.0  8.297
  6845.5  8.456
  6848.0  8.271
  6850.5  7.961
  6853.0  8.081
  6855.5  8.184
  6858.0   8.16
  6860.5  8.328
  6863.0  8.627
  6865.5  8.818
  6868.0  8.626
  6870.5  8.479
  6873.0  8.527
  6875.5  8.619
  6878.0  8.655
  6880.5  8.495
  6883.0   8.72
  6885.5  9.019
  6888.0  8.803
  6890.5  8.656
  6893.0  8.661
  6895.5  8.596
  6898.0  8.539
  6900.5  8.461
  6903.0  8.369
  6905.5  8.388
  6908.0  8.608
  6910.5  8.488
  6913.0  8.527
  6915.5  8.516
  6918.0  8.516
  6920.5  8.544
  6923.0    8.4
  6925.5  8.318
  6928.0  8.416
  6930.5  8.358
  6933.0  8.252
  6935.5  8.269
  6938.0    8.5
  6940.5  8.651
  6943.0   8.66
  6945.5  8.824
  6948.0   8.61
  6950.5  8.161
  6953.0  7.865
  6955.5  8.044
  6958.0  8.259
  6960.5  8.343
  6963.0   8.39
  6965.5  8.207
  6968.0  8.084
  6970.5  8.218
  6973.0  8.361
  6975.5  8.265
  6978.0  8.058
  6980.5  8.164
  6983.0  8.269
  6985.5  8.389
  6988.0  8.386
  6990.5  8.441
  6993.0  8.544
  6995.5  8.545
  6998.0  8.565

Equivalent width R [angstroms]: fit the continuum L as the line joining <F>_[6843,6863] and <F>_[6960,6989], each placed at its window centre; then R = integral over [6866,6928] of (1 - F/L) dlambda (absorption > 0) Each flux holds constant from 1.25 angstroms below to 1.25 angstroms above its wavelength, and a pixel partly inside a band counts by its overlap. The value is -2.40 angstroms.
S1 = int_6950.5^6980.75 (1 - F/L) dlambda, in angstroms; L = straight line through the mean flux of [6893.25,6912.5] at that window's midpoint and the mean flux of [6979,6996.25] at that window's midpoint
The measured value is 0.8 angstroms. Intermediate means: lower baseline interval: 8.5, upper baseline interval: 8.38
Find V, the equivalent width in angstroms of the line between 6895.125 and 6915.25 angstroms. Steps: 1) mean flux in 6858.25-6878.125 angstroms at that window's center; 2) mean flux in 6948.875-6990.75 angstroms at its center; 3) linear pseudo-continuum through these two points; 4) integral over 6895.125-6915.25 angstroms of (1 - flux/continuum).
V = -0.1 angstroms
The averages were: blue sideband 8.56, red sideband 8.23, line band 8.49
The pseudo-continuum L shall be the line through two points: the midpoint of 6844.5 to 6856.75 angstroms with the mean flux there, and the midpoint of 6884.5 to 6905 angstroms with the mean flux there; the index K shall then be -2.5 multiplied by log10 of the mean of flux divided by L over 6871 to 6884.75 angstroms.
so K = -0.020 mag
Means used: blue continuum 8.19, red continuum 8.62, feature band 8.61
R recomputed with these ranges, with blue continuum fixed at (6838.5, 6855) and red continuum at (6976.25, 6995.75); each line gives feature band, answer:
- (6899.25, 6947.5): -1.1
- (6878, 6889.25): -0.7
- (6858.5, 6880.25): -0.8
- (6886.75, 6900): -0.6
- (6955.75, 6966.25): 0.0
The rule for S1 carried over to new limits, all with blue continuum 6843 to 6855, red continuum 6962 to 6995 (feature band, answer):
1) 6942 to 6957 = -0.1 angstroms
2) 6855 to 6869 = -0.4 angstroms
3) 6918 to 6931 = -0.3 angstroms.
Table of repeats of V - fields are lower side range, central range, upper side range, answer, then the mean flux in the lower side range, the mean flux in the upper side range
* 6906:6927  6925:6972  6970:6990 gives 0.2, 8.49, 8.27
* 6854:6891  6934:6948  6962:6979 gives -0.4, 8.58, 8.23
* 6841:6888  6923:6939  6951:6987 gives -0.1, 8.47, 8.21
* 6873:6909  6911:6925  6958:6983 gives 0.0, 8.61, 8.24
